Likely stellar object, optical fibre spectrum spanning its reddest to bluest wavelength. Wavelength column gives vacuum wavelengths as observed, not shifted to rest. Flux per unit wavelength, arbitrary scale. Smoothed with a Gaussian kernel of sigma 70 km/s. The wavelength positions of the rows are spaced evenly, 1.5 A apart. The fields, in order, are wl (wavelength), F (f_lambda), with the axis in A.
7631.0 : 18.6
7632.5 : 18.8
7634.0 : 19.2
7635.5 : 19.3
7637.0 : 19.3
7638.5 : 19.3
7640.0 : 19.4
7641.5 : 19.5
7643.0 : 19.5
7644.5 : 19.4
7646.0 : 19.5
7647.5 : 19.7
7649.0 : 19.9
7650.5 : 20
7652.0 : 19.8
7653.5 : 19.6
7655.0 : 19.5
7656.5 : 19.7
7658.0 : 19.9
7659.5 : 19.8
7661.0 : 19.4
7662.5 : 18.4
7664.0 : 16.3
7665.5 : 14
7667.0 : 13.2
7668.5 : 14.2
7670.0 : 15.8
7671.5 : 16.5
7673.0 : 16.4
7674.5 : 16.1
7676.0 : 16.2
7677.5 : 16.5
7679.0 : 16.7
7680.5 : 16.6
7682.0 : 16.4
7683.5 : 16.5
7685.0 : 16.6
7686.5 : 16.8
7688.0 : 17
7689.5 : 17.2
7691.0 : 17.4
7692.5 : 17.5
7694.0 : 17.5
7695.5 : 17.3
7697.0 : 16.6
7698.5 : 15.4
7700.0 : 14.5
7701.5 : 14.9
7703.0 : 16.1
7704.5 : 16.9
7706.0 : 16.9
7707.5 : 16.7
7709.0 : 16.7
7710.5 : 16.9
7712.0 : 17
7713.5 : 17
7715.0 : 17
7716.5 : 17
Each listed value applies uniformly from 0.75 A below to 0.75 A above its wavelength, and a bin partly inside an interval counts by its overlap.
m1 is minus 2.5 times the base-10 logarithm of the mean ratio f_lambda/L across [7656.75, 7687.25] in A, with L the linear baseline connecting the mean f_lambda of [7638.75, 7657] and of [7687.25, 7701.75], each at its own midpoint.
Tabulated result 0.087 mag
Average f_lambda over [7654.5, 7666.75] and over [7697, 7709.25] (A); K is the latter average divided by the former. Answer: 0.88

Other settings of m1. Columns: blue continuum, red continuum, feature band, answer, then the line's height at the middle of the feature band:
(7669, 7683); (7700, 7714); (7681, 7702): -0.01 mag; 16.4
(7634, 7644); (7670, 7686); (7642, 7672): -0.01 mag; 18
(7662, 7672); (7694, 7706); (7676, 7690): -0.06 mag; 15.7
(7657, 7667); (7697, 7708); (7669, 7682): 0.05 mag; 17.1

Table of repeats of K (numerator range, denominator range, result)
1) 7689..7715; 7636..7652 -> 0.85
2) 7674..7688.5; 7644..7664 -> 0.85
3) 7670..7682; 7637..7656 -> 0.84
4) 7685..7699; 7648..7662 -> 0.86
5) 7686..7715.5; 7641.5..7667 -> 0.88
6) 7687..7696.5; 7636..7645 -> 0.89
